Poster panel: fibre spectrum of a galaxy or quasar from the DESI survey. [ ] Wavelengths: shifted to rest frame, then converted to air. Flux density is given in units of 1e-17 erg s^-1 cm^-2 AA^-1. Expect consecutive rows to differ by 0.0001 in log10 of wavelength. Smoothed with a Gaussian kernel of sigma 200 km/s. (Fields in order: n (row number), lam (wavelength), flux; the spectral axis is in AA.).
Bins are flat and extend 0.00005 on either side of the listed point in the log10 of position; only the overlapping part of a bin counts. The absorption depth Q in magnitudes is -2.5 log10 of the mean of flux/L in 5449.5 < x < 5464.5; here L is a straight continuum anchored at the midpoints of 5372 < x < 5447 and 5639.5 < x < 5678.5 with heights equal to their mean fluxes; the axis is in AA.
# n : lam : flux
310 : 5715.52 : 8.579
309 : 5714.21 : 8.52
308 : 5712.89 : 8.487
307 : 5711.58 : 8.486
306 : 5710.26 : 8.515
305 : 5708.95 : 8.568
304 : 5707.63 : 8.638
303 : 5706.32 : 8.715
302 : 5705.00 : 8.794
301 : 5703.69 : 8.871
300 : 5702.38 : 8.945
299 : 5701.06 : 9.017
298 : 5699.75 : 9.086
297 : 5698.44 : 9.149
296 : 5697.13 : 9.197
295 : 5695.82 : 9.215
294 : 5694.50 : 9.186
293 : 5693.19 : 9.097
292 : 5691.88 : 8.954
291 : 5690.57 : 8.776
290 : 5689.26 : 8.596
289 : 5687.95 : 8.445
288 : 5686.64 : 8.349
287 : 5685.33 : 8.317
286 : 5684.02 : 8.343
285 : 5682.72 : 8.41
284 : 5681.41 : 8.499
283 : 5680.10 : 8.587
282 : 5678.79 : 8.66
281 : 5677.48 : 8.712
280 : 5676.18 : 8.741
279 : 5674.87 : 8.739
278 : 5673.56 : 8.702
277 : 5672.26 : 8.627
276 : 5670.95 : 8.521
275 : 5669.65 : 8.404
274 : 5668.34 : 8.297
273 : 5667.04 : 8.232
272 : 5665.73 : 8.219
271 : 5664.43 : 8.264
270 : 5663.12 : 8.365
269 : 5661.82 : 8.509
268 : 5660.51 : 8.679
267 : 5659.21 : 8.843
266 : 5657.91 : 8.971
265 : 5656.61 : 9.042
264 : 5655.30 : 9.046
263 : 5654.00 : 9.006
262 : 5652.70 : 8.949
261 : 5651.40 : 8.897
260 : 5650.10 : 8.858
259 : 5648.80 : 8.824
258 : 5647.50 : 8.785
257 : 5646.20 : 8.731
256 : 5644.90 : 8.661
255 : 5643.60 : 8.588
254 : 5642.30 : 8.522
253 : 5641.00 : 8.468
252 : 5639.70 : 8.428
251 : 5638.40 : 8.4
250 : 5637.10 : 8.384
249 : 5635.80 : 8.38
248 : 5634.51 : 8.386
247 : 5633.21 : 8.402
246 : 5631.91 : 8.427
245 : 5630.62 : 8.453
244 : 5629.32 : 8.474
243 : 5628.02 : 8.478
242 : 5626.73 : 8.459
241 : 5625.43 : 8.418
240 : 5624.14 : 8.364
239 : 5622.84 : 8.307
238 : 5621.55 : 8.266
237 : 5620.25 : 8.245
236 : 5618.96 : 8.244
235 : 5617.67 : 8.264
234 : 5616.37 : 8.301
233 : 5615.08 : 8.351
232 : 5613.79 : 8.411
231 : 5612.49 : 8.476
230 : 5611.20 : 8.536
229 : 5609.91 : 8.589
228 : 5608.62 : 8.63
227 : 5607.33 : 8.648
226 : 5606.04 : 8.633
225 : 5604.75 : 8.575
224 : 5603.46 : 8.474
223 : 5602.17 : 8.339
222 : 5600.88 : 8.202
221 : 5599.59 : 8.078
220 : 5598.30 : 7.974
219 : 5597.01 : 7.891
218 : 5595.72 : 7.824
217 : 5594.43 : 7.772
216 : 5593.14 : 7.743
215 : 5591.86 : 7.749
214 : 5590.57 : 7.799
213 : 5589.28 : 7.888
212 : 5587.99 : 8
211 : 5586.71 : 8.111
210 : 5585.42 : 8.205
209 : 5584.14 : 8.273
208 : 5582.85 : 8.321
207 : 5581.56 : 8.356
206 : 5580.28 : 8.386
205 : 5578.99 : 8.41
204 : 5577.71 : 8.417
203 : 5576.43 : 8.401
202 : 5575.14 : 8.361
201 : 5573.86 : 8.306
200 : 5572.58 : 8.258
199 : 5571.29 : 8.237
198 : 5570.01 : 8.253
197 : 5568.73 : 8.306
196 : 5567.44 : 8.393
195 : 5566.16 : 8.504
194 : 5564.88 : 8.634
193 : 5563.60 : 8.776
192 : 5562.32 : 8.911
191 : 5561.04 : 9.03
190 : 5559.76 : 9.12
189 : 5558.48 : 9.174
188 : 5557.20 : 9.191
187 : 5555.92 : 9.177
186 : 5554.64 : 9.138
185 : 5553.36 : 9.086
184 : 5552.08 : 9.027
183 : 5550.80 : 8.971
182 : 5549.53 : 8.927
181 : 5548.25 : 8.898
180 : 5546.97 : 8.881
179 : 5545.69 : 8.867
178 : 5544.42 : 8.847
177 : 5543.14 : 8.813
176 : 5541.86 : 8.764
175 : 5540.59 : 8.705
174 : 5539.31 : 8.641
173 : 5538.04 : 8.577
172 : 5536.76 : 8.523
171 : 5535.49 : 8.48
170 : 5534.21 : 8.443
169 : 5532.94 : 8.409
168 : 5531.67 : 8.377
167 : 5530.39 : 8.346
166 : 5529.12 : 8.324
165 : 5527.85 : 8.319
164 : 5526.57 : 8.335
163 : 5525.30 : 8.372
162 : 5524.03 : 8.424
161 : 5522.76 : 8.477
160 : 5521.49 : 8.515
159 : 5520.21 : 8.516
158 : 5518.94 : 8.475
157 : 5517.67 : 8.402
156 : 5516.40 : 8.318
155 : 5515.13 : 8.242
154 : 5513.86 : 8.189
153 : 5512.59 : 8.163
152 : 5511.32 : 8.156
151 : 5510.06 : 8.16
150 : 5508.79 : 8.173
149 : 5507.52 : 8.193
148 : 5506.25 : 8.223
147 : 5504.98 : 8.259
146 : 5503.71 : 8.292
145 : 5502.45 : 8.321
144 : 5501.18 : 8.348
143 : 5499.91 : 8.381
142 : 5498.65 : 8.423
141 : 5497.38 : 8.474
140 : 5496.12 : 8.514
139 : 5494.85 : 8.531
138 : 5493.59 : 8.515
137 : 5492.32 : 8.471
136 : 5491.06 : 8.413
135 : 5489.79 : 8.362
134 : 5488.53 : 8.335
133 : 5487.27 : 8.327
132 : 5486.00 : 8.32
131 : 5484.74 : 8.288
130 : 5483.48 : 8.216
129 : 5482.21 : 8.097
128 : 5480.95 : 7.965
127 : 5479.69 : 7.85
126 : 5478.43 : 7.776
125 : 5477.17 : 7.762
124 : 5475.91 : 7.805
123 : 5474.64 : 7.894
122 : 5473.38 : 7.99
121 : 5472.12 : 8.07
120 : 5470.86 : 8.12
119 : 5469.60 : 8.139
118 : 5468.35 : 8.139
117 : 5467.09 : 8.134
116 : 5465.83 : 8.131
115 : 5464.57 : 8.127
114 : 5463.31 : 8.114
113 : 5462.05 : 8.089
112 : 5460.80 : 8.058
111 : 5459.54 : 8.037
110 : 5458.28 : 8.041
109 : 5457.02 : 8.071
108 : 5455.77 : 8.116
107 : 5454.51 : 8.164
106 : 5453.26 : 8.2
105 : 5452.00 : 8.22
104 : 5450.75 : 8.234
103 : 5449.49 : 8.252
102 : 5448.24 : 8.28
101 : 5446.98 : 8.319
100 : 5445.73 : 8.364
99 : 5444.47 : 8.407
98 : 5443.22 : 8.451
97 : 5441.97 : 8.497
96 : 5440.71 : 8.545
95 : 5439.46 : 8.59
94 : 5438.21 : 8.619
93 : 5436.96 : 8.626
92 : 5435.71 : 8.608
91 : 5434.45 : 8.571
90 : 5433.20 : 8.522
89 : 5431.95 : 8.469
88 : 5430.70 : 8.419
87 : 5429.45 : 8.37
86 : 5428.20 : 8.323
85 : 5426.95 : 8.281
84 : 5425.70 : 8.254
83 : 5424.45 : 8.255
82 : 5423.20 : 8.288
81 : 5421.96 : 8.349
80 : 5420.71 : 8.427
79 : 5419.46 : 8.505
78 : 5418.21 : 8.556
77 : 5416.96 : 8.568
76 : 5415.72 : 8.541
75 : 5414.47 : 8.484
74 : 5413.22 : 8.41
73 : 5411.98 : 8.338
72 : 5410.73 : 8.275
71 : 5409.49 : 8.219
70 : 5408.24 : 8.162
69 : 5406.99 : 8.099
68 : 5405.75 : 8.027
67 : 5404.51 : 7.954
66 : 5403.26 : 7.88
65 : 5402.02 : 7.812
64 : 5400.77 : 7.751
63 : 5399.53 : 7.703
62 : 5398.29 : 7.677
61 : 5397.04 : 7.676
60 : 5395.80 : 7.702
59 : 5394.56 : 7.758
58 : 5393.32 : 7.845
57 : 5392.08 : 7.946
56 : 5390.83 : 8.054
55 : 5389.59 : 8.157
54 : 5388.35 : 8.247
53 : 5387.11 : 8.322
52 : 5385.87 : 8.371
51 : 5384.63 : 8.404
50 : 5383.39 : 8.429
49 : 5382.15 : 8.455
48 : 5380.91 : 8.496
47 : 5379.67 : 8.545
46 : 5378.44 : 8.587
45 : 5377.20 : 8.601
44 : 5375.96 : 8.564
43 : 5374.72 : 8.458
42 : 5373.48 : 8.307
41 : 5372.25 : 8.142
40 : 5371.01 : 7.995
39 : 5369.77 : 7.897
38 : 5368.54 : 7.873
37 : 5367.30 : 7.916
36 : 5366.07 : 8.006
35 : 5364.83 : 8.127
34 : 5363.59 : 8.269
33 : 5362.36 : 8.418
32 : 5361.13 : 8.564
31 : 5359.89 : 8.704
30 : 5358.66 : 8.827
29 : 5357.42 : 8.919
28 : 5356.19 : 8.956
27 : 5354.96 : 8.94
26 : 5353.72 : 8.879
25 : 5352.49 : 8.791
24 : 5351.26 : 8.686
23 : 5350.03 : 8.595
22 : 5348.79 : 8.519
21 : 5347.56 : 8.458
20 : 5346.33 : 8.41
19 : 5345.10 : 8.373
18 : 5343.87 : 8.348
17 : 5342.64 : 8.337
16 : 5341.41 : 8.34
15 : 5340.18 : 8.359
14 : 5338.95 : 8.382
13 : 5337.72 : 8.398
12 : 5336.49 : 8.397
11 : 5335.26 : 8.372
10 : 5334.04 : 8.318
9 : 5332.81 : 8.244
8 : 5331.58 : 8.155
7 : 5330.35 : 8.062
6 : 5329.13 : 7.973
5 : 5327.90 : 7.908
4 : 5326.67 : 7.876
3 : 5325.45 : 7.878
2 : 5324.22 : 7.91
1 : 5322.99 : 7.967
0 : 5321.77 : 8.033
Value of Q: 0.03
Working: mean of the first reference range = 8.29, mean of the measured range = 8.13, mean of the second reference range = 8.66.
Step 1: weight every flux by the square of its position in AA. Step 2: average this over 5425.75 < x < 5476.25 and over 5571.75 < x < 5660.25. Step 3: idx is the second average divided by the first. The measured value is 1.1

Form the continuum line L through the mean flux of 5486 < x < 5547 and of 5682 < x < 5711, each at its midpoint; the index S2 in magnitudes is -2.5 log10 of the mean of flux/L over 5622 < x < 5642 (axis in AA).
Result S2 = 0.03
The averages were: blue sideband 8.42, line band 8.42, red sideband 8.78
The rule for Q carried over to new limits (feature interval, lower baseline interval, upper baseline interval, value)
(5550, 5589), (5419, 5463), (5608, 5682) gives -0.02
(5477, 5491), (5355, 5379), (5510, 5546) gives 0.04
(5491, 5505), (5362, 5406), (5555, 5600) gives -0.02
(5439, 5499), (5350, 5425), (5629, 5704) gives 0.02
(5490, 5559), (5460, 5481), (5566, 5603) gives -0.06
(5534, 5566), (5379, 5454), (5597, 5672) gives -0.06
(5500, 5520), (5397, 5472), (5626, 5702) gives 0.01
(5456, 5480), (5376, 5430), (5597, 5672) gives 0.04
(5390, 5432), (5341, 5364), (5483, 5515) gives 0.04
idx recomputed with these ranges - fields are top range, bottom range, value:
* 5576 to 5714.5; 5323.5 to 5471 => 1.12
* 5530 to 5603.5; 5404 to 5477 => 1.07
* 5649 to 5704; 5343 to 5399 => 1.17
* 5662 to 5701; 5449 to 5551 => 1.11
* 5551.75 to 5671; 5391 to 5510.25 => 1.09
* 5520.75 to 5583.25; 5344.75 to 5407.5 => 1.11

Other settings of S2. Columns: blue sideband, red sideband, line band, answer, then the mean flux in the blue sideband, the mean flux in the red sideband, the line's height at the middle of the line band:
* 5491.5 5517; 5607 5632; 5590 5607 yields 0.04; 8.32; 8.42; 8.4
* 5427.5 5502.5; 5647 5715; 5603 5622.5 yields 0.02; 8.26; 8.71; 8.57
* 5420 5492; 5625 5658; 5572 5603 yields 0.05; 8.24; 8.63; 8.51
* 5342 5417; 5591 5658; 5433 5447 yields -0.02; 8.29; 8.44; 8.33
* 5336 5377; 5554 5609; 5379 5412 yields 0.04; 8.43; 8.39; 8.42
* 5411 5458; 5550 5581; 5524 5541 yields 0.02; 8.39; 8.69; 8.61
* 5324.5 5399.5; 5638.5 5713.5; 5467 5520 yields 0.03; 8.3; 8.69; 8.46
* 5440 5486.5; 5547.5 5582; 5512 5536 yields 0.01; 8.14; 8.69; 8.47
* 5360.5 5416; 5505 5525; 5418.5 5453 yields -0.02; 8.16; 8.31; 8.22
